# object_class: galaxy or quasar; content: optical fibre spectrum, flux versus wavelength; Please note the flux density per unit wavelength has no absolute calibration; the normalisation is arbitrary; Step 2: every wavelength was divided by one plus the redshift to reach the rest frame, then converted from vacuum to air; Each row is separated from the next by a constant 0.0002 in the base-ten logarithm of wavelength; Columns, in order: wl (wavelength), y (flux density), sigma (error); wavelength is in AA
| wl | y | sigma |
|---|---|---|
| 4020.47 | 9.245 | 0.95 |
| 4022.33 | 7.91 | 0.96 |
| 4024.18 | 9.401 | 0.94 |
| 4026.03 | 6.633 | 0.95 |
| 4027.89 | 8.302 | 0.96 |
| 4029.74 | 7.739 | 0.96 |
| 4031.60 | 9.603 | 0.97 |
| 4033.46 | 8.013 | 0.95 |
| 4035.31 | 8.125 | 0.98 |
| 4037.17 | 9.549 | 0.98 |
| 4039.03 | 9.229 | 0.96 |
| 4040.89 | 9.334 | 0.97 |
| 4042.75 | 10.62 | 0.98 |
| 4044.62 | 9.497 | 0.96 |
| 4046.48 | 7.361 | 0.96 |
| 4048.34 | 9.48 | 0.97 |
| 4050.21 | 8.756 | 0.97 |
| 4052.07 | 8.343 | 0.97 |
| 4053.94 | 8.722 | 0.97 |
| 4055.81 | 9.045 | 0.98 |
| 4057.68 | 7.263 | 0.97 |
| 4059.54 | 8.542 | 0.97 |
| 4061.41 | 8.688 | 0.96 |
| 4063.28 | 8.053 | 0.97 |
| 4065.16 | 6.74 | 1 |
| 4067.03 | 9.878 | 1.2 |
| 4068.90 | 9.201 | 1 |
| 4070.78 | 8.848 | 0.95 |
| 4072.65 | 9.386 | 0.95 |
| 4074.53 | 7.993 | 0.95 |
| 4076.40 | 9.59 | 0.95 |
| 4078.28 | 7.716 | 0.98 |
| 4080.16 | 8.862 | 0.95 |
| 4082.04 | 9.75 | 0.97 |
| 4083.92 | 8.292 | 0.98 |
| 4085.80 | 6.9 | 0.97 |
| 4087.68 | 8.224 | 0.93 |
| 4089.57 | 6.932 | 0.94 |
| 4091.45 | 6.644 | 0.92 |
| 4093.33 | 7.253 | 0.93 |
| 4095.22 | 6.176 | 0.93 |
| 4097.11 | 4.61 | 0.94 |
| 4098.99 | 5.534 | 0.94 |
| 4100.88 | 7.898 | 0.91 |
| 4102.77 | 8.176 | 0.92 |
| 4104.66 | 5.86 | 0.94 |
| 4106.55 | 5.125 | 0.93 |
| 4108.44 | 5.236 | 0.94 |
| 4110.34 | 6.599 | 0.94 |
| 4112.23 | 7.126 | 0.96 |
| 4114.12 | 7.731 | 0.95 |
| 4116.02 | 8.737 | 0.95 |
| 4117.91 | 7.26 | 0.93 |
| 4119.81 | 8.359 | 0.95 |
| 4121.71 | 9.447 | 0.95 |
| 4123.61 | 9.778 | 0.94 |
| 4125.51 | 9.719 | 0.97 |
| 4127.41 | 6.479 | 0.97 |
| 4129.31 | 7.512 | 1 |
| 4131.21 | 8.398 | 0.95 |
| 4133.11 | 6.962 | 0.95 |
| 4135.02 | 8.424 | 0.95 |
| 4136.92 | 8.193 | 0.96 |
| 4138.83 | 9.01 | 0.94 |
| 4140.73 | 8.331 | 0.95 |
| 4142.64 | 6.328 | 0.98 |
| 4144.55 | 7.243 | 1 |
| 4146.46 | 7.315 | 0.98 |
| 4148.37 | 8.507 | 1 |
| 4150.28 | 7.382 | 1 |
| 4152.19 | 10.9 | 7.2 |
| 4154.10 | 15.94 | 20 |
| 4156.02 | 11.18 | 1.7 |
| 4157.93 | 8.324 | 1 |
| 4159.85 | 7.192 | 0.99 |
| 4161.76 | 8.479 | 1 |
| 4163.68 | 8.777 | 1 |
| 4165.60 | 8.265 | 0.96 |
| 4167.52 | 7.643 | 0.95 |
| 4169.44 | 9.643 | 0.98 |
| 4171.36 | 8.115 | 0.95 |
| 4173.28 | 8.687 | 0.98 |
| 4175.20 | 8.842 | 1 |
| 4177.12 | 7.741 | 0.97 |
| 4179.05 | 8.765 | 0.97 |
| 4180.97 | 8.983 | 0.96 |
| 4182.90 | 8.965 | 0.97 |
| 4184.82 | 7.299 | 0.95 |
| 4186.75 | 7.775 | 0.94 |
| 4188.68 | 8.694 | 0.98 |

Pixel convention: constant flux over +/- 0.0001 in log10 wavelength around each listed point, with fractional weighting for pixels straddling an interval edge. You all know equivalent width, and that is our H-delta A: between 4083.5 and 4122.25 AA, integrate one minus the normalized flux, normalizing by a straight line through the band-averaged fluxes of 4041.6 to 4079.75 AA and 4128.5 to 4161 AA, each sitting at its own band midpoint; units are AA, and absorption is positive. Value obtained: 7.4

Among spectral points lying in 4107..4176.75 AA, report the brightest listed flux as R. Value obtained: 15.94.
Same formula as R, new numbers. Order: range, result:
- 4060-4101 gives 9.878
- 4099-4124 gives 9.778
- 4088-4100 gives 7.253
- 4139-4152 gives 8.507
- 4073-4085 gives 9.75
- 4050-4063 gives 9.045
